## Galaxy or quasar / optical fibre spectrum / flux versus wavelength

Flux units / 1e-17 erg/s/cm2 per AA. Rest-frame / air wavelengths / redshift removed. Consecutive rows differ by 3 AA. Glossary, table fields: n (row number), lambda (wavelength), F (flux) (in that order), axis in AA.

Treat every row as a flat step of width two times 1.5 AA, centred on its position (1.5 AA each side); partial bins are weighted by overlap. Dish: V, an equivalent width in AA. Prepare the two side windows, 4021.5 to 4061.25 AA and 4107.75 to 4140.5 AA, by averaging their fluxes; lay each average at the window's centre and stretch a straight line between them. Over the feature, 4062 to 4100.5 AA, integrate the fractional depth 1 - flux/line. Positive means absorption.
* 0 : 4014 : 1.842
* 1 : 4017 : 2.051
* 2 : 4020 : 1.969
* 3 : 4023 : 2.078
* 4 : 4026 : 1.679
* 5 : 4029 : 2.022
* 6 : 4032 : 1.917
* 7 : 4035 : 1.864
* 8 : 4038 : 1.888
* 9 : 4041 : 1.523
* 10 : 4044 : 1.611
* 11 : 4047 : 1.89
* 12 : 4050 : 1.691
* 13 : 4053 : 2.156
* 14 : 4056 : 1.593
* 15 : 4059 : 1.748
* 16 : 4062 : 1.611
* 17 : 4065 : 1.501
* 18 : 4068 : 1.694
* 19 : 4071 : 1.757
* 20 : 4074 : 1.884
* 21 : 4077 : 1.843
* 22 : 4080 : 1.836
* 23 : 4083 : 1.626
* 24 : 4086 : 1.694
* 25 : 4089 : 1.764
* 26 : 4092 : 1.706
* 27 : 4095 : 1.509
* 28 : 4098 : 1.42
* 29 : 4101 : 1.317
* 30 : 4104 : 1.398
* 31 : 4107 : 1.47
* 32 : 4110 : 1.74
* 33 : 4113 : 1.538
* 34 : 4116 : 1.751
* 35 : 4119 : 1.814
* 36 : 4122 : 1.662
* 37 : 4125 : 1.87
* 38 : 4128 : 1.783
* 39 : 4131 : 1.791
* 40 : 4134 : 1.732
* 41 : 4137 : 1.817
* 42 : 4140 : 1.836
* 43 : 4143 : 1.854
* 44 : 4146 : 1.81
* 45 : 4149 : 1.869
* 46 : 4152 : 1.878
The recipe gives 2.4 AA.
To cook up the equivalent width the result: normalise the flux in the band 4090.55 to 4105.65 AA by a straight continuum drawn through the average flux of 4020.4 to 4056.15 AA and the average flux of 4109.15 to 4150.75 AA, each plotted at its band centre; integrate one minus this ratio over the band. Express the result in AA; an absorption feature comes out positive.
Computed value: 2.8 AA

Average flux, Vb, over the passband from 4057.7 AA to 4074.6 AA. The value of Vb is 1.69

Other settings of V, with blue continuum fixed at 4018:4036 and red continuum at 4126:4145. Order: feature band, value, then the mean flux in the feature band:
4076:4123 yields 5.53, 1.63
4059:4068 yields 1.31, 1.61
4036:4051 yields 1.43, 1.73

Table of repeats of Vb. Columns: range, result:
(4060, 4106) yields 1.64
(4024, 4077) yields 1.77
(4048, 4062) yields 1.78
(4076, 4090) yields 1.75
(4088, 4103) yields 1.53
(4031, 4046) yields 1.76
